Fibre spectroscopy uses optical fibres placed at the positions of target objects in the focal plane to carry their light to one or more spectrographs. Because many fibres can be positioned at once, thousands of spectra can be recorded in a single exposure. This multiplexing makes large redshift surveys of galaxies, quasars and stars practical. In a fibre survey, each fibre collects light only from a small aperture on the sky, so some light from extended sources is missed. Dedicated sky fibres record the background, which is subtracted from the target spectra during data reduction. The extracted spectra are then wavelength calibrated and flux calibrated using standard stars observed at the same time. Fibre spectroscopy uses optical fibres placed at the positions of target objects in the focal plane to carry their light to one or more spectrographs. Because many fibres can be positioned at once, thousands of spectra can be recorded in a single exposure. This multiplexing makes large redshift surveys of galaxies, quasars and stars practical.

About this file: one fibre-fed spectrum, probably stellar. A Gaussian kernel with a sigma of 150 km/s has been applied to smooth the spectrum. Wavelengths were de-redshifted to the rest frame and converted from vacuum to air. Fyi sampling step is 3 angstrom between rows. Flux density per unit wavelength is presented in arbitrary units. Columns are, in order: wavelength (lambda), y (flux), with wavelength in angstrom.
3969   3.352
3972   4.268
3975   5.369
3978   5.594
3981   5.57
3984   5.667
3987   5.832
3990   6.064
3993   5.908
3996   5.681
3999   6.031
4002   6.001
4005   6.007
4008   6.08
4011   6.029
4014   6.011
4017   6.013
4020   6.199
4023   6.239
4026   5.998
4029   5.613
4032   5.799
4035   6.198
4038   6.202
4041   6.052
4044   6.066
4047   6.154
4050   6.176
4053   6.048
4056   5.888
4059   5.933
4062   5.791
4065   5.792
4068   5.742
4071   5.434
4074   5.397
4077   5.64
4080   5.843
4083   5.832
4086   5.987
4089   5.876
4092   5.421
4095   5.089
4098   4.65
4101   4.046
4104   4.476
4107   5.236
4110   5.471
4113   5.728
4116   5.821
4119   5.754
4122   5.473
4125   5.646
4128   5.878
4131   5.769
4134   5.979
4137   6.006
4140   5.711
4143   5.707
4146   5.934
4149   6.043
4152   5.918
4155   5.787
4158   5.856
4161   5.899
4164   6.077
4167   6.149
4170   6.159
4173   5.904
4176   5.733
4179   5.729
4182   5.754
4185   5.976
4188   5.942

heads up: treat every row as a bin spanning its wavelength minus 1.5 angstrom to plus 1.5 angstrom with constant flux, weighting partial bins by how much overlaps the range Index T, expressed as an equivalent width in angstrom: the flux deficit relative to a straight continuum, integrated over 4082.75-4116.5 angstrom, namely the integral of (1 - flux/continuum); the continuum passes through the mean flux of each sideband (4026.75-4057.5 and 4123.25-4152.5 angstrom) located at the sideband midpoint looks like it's 3.72 angstrom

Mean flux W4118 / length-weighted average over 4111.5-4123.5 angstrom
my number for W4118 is 5.69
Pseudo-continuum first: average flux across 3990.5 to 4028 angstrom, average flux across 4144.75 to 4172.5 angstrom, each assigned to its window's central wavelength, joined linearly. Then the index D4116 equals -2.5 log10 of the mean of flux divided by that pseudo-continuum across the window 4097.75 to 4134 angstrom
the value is 0.12 mag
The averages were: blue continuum 6.01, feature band 5.38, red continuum 5.98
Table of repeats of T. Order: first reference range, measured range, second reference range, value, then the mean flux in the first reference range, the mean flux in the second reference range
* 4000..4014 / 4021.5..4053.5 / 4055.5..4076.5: -1.1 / 6.03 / 5.7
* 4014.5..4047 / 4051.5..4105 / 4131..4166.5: 4.3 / 6.04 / 5.9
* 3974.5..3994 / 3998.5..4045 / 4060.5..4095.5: -2.7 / 5.73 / 5.67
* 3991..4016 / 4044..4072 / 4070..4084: -0.9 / 5.97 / 5.63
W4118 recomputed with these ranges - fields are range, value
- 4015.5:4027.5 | 6.11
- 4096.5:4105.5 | 4.39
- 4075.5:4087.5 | 5.83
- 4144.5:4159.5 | 5.91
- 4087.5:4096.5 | 5.46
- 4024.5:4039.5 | 5.96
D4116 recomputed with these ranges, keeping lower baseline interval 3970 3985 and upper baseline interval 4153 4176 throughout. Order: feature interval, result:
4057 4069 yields -0.05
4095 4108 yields 0.23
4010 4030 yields -0.12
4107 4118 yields 0.03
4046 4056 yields -0.11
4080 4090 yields -0.05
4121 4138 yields 0.00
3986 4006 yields -0.12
